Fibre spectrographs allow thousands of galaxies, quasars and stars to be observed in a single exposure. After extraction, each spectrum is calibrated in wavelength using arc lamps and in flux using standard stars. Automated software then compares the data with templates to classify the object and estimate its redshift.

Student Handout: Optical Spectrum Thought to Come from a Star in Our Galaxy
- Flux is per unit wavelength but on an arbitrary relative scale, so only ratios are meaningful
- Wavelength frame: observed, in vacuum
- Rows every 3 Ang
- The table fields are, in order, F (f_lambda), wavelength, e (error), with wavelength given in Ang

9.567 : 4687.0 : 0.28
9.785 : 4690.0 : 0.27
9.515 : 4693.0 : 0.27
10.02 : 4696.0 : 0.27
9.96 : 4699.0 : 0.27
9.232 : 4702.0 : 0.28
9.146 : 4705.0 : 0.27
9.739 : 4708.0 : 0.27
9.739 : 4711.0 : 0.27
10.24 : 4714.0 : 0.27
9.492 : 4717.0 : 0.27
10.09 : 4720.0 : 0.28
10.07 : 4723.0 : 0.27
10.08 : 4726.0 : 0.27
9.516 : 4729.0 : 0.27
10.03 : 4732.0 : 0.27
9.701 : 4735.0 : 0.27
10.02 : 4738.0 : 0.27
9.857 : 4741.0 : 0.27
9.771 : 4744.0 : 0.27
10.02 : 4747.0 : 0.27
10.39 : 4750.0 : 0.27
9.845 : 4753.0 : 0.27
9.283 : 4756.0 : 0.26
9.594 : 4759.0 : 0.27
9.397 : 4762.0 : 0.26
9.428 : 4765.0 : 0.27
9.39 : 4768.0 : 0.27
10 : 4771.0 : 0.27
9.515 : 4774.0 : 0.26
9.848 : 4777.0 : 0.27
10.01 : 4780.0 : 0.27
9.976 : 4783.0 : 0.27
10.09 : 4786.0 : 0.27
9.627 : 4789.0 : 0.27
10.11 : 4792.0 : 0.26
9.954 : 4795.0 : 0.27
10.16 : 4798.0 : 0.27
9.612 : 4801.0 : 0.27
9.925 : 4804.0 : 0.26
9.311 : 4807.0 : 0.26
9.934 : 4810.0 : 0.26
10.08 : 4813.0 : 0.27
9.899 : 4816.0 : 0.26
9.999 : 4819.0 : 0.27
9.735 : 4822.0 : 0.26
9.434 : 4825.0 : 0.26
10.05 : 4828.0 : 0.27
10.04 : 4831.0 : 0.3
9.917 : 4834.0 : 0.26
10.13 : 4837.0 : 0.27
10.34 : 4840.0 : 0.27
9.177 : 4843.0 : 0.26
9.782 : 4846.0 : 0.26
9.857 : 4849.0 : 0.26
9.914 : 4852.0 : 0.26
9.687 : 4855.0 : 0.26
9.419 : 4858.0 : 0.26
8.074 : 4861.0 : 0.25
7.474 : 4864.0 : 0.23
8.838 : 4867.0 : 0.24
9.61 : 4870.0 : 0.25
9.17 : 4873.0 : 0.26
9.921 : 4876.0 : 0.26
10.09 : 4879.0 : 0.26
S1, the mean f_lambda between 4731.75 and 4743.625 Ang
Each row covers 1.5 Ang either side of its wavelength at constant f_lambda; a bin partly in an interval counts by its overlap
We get 9.88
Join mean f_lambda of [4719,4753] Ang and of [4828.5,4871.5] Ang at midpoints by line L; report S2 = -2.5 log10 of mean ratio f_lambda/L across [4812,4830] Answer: -0.03 mag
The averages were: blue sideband 9.95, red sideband 9.46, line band 9.87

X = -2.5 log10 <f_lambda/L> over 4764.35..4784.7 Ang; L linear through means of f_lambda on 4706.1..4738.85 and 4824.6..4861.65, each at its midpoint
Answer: 0.01 mag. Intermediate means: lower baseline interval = 9.87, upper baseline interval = 9.72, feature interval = 9.75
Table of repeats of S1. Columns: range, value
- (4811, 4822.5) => 9.95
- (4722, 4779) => 9.78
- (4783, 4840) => 9.9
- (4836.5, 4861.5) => 9.64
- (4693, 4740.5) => 9.8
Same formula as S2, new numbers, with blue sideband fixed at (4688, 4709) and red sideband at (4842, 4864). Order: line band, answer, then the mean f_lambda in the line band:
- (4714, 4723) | -0.04 mag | 9.91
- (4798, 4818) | -0.05 mag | 9.83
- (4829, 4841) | -0.09 mag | 10.1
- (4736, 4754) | -0.05 mag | 9.98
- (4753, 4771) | 0.00 mag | 9.5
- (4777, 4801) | -0.06 mag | 9.96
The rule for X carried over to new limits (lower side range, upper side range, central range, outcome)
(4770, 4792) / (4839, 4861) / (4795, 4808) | 0.00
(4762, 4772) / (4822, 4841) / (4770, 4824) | -0.01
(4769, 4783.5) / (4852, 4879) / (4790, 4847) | -0.04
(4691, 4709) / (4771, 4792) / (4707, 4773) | -0.01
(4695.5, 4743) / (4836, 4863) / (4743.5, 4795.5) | -0.01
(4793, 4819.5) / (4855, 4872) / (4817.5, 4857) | -0.06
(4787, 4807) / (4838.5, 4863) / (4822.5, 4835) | -0.02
